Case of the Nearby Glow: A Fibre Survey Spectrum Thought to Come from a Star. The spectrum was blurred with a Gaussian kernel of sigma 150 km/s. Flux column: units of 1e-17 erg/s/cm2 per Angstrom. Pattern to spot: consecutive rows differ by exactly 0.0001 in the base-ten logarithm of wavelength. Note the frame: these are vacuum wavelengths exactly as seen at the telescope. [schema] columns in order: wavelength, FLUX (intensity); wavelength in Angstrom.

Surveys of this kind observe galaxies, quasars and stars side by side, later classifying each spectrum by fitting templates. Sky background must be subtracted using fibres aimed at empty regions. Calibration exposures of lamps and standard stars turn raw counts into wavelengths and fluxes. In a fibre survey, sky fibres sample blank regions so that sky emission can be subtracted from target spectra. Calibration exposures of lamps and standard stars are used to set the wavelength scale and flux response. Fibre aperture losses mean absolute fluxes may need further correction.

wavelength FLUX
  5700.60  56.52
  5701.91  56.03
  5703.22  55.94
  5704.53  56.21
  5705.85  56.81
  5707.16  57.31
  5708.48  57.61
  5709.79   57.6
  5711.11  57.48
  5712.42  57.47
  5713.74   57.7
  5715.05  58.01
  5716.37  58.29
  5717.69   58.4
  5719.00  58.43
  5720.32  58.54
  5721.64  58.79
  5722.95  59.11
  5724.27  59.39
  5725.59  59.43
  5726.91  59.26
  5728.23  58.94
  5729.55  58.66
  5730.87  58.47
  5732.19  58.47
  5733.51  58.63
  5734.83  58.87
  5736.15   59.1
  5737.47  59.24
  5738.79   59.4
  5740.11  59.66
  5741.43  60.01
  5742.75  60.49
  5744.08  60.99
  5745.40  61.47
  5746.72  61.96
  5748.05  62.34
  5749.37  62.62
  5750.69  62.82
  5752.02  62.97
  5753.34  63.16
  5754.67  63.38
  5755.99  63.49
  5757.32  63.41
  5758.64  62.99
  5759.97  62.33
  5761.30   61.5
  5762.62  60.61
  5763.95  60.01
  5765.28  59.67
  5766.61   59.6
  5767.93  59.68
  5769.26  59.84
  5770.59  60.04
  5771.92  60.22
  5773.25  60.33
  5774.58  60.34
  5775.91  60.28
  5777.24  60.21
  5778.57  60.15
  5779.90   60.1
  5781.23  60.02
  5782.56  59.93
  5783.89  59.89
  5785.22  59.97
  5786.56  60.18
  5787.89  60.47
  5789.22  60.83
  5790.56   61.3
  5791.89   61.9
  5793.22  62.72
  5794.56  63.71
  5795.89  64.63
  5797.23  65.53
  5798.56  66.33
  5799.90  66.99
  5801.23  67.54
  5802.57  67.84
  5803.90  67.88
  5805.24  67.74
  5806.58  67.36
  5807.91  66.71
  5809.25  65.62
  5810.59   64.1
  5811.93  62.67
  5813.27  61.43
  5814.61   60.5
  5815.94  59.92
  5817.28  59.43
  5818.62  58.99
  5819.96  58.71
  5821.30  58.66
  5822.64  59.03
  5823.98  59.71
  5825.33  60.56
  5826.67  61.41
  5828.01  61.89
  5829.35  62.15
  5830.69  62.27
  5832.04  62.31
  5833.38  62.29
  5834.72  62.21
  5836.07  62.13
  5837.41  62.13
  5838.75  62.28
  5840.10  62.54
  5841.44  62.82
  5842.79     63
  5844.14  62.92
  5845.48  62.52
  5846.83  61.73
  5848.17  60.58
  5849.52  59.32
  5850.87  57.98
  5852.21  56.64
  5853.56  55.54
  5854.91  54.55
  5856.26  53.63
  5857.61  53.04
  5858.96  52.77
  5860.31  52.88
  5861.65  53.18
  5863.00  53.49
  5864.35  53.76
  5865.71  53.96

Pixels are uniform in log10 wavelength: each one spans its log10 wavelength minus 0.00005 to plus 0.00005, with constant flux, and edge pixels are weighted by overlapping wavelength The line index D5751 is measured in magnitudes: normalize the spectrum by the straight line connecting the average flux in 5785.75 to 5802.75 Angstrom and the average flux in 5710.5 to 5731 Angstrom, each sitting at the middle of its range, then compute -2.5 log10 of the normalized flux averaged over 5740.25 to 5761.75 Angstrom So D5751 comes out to -0.03 mag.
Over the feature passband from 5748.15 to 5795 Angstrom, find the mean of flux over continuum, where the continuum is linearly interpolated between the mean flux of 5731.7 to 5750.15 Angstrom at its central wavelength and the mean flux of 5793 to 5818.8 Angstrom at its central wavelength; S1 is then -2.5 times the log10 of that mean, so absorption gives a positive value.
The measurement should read 0.02 mag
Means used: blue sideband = 60.3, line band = 61.2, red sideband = 64.5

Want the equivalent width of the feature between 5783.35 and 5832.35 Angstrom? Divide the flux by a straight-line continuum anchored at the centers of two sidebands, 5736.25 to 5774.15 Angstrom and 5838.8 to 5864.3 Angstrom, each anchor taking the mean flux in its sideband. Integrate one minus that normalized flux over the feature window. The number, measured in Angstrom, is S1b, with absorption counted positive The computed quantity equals -2.8 Angstrom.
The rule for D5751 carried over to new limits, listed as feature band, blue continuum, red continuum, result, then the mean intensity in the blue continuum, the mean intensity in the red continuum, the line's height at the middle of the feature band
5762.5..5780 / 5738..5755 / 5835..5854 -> 0.025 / 61.6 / 61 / 61.4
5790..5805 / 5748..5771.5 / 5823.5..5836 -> -0.061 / 61.7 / 61.7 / 61.7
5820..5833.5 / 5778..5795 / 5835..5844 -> 0.021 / 60.8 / 62.4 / 62.1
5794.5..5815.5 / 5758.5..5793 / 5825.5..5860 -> -0.090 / 60.5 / 60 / 60.2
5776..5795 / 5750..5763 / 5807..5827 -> 0.022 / 62.7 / 61.2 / 62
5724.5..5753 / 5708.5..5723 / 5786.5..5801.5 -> -0.009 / 58.1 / 63.6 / 59.7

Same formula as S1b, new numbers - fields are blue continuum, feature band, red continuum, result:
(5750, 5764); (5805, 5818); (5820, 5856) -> -0.5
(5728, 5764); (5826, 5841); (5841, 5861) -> -1.0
